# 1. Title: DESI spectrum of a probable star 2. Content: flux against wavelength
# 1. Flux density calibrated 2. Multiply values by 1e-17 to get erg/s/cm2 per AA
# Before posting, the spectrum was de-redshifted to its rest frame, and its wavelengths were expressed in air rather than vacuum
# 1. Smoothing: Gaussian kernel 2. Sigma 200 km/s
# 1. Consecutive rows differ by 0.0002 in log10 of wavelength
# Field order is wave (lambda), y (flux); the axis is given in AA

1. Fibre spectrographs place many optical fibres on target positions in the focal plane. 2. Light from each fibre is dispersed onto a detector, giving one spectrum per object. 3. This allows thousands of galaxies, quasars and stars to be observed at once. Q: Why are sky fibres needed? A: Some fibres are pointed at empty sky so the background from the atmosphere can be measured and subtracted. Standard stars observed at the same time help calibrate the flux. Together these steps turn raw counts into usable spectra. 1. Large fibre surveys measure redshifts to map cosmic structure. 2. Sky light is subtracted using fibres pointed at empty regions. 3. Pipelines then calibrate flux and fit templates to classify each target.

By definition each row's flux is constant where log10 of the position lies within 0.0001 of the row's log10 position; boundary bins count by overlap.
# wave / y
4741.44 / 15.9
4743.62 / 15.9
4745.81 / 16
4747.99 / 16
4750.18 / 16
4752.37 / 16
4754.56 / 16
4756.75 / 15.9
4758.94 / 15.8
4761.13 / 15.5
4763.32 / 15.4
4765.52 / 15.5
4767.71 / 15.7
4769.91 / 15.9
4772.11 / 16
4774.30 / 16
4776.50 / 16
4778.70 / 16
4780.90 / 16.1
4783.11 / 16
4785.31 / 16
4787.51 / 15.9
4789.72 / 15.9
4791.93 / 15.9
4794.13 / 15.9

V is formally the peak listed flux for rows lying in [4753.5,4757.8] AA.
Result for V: 16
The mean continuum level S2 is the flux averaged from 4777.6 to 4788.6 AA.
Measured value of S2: 16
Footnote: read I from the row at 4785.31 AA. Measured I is 16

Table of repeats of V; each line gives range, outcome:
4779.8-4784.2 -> 16.1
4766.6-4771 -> 15.9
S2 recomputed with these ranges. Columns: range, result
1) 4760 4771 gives 15.6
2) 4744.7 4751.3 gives 16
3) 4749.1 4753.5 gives 16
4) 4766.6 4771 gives 15.8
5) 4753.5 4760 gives 15.9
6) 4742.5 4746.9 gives 16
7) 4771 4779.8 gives 16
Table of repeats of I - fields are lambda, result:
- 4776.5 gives 16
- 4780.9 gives 16.1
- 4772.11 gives 16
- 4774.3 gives 16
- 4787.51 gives 15.9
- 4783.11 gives 16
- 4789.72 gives 15.9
